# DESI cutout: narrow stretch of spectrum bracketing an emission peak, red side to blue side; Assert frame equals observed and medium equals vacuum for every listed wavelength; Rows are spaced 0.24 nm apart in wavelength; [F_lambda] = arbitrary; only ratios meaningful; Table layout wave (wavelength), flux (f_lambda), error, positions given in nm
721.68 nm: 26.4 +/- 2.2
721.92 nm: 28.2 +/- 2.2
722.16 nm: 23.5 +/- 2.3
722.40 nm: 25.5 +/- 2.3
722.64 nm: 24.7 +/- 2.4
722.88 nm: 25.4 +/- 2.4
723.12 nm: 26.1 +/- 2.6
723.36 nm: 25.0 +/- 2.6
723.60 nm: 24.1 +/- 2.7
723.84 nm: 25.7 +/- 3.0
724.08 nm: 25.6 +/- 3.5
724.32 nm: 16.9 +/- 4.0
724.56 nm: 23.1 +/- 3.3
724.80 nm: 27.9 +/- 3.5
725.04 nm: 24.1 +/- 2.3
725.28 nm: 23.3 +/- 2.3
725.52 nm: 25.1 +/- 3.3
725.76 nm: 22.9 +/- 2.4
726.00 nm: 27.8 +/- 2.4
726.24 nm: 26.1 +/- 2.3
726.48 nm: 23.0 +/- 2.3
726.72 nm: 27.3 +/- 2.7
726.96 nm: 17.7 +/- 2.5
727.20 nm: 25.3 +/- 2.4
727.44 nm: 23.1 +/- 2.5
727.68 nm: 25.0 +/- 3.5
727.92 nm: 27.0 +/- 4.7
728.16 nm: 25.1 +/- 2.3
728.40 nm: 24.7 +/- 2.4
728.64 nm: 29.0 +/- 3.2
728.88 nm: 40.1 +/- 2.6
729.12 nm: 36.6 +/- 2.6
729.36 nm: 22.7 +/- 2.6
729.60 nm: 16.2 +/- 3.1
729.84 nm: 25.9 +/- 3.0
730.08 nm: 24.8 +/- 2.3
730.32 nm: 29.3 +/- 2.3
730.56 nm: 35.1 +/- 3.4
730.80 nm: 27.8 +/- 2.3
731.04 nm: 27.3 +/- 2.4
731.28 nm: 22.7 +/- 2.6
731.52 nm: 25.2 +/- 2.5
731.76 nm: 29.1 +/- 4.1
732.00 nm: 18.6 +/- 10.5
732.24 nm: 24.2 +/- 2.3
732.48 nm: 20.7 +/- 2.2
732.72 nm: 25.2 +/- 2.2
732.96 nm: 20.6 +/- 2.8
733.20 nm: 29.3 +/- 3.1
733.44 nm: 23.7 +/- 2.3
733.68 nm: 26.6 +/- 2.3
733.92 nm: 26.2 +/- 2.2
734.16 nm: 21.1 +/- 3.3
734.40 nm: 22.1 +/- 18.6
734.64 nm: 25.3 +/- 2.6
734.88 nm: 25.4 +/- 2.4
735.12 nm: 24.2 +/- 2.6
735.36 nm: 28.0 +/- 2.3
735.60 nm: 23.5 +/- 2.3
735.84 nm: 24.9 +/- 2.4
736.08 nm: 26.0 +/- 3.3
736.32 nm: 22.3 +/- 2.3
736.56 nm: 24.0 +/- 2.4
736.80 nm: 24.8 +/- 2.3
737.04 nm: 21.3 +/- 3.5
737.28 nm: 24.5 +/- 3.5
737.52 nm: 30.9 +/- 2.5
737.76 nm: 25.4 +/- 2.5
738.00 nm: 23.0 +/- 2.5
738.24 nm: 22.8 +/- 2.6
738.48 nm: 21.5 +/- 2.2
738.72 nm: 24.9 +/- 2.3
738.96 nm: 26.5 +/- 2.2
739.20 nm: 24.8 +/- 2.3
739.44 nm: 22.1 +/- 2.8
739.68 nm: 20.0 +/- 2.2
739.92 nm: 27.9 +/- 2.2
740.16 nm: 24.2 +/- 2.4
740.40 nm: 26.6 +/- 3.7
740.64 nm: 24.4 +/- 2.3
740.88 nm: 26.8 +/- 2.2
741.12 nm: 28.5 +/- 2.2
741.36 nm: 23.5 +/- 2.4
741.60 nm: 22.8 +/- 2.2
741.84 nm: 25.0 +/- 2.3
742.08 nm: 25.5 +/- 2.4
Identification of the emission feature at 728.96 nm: [S II] 6716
